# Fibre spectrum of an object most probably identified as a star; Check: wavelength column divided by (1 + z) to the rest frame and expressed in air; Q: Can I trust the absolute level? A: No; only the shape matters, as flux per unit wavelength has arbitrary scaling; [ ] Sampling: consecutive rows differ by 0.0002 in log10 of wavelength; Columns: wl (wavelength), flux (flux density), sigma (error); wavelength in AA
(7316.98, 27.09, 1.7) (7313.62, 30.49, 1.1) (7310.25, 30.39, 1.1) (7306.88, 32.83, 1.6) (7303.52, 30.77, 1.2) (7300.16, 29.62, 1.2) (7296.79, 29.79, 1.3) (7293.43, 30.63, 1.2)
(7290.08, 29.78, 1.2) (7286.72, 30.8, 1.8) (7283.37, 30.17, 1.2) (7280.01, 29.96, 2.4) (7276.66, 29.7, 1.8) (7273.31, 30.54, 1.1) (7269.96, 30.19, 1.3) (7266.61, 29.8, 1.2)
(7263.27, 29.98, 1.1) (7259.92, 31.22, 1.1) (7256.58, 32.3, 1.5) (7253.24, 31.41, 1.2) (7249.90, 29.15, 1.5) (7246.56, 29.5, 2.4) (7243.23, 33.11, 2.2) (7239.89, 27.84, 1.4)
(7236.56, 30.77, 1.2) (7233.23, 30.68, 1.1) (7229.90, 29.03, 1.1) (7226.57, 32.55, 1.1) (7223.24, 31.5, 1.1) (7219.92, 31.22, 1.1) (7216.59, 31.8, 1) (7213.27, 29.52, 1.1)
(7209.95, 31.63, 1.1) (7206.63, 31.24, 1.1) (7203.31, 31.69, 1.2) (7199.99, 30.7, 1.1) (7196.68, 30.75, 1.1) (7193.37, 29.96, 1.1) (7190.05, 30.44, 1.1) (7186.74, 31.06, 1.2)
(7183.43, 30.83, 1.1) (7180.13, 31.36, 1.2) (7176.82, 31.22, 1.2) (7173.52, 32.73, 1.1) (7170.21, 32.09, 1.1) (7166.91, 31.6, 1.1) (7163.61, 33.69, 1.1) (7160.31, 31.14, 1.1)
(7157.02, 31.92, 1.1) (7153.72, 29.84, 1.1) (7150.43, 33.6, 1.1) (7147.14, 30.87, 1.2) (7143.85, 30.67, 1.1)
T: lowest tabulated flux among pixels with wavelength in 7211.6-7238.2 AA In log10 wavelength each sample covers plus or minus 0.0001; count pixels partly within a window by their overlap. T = 29.03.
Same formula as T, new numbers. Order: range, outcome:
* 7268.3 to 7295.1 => 29.7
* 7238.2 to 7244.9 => 27.84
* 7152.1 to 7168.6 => 29.84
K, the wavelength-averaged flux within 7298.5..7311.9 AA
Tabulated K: 30.9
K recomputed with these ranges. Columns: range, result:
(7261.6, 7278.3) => 30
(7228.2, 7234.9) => 29.9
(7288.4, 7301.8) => 29.9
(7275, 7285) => 29.9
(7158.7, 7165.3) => 32.4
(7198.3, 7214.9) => 31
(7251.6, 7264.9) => 31.2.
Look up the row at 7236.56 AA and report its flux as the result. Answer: 30.77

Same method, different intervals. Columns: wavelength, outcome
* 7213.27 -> 29.52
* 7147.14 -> 30.87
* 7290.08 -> 29.78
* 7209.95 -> 31.63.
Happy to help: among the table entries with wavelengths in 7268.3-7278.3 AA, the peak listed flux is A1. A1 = 30.54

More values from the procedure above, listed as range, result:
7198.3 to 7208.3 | 31.69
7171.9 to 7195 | 32.73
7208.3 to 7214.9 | 31.63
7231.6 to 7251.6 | 33.11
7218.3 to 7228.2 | 32.55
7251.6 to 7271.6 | 32.3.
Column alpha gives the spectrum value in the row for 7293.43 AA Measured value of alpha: 30.63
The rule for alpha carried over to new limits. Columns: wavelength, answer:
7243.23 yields 33.11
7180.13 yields 31.36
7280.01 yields 29.96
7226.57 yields 32.55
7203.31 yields 31.69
